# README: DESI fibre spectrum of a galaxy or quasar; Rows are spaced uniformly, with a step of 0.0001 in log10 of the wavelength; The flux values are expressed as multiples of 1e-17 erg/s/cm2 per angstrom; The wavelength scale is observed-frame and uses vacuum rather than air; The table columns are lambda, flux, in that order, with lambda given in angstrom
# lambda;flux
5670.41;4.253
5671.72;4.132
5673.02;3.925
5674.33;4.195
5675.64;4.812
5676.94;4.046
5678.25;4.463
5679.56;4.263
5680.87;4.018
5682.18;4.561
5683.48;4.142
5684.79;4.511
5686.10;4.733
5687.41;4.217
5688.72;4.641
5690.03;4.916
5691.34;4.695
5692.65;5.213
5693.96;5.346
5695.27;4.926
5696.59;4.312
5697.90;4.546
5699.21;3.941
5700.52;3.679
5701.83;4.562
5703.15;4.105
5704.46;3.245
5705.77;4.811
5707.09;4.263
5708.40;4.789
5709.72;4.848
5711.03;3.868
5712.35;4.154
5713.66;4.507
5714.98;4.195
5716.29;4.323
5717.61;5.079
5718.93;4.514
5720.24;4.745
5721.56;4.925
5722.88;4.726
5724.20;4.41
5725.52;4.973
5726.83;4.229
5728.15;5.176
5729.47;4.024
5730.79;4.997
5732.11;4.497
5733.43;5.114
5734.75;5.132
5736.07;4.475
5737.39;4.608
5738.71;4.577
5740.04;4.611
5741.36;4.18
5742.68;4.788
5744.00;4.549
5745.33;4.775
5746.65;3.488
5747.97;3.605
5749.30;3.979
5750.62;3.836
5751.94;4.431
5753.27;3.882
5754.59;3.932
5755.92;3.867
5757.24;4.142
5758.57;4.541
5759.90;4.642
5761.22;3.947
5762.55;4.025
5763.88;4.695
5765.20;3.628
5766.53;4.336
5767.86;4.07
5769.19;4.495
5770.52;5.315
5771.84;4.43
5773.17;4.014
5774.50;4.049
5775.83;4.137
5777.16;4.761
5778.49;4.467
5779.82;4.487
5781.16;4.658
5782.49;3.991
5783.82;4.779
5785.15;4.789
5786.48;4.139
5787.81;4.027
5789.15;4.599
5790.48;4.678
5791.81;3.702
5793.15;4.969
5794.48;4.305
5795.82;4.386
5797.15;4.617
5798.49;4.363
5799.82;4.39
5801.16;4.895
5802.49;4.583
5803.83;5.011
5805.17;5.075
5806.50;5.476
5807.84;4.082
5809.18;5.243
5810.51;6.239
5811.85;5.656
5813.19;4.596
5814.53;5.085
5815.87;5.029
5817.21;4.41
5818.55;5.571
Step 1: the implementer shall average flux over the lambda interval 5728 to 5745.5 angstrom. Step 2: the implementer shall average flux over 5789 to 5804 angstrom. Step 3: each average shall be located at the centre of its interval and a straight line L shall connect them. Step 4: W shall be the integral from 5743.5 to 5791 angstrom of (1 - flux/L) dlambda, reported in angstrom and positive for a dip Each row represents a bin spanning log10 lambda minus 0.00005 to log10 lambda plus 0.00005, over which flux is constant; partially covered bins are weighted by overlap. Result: 3.2 angstrom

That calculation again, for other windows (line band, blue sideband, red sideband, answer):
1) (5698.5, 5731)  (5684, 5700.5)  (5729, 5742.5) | 1.4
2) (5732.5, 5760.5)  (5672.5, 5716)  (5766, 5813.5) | 1.1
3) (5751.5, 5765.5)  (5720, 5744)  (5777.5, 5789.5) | 1.2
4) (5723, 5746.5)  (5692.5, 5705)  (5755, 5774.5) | -1.7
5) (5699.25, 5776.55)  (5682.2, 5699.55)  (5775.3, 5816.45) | 4.7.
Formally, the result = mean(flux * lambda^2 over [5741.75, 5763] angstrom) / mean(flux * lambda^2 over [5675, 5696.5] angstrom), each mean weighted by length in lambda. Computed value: 0.9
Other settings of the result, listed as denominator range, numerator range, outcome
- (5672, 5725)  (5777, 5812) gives 1.08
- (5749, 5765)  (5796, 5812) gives 1.21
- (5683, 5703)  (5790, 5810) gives 1.06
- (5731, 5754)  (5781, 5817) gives 1.09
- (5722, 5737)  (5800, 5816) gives 1.10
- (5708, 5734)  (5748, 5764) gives 0.91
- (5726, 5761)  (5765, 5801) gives 1.02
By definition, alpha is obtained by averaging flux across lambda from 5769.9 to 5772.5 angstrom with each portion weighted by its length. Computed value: 4.88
